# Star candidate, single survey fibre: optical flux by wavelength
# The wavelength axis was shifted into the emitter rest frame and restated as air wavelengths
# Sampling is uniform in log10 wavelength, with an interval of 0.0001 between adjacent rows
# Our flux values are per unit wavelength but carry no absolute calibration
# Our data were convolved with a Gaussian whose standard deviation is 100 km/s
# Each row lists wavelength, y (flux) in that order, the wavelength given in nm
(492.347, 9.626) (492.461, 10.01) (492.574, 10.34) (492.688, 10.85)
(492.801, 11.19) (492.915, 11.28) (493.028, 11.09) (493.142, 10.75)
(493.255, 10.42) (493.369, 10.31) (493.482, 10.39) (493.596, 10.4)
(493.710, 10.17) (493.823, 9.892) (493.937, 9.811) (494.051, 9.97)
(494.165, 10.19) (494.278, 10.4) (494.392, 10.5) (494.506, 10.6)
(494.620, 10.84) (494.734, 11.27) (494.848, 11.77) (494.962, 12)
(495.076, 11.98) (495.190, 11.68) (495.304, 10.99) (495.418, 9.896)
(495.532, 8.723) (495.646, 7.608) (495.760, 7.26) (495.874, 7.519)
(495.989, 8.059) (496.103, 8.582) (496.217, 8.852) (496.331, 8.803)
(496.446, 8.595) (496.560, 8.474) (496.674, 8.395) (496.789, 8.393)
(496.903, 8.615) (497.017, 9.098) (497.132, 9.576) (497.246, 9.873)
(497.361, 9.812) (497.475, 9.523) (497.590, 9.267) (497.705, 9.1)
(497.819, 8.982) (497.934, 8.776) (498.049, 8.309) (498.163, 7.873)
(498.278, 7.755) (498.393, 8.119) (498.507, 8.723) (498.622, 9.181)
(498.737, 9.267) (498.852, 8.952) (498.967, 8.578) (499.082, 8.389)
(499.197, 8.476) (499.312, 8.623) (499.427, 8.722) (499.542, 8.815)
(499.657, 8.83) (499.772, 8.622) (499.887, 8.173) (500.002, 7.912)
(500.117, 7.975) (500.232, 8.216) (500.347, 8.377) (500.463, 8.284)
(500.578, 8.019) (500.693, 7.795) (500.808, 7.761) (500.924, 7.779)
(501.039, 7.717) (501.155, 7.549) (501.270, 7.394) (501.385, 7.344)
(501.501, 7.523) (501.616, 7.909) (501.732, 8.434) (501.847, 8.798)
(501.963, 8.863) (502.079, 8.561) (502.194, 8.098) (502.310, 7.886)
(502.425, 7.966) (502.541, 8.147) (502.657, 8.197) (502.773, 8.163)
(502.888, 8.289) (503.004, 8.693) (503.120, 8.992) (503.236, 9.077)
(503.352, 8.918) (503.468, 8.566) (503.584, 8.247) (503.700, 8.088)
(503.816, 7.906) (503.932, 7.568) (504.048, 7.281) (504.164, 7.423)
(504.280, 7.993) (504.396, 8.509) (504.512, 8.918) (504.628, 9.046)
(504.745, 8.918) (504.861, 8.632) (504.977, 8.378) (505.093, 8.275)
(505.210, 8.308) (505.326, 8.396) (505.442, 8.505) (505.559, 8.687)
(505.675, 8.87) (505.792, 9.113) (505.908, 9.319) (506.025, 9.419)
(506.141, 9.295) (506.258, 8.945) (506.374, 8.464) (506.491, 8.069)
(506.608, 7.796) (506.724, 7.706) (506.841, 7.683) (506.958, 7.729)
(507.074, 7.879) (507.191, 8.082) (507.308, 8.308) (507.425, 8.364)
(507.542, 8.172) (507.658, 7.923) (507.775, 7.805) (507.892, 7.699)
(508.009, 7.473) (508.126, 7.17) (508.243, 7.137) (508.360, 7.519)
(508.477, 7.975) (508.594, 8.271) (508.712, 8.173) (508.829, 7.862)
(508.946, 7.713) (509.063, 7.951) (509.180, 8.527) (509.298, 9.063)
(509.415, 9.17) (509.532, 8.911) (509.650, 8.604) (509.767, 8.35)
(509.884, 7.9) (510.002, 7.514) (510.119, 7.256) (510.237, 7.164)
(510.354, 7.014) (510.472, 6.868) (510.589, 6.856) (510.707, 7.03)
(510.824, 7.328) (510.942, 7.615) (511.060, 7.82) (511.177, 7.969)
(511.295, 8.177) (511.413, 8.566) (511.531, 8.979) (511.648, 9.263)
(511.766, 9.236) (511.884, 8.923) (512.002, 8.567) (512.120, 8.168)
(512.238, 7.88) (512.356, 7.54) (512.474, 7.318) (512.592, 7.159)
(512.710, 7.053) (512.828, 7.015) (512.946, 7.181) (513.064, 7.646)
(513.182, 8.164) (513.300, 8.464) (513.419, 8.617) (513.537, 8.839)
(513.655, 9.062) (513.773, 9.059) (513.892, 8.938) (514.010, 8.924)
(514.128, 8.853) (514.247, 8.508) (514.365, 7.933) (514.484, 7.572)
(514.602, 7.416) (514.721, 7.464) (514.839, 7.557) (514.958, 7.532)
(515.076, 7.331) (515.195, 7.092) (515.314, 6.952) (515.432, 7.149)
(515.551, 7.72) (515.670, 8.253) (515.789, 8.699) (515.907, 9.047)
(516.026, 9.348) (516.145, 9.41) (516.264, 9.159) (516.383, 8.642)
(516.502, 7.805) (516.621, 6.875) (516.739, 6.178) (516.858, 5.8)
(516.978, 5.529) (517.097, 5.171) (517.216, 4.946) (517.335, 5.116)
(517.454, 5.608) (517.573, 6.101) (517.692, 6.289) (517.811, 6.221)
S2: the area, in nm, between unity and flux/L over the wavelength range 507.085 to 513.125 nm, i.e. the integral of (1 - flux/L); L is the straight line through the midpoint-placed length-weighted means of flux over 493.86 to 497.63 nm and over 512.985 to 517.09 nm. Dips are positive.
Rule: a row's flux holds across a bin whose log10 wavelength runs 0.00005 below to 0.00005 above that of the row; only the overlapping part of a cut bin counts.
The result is 0.33 nm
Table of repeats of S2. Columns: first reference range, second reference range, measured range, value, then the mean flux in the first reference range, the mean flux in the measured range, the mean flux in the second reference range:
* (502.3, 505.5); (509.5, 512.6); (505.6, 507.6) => -0.059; 8.34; 8.43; 7.93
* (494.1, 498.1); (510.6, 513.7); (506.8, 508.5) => 0.132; 9.49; 7.79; 8.04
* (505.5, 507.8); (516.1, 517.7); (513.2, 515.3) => -0.323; 8.39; 8.16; 6.6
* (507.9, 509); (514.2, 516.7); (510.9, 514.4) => -0.178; 7.7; 8.25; 7.96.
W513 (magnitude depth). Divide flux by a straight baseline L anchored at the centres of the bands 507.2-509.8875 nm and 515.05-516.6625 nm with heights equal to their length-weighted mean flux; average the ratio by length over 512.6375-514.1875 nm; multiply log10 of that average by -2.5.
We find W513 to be -0.02 mag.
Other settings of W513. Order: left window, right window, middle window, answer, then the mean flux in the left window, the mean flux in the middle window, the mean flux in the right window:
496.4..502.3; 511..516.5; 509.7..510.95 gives 0.12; 8.47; 7.35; 8.17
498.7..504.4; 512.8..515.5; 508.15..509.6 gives -0.01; 8.23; 8.16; 7.98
